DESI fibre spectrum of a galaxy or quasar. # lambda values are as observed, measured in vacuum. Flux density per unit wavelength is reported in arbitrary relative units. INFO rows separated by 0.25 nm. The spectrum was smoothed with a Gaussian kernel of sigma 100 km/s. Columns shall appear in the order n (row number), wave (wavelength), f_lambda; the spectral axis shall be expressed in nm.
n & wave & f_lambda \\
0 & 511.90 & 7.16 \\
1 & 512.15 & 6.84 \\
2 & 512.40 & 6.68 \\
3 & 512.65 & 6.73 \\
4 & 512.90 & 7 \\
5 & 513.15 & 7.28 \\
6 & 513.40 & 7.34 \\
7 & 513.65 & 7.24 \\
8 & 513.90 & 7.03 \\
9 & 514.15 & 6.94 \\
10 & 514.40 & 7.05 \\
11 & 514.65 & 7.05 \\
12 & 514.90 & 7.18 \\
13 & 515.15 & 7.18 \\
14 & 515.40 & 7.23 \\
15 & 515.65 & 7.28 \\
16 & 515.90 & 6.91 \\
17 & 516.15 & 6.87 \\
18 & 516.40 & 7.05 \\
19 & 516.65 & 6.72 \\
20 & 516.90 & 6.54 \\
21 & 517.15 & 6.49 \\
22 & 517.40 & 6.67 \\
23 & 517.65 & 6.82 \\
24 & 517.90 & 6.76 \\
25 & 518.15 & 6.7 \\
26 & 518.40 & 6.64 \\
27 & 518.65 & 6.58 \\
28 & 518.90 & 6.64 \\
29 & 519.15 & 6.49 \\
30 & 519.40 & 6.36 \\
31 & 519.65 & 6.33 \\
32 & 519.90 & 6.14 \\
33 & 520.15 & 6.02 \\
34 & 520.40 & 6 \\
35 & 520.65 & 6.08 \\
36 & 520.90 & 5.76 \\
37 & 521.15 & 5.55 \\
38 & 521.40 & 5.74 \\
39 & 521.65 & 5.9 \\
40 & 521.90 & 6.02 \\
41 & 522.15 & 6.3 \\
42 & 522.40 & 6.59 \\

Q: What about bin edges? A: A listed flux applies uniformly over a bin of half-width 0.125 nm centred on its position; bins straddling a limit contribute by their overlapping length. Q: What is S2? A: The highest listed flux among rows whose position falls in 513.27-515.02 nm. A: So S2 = 7.34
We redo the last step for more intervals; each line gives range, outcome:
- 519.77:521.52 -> 6.14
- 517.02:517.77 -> 6.82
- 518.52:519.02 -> 6.64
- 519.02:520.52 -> 6.49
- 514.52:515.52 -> 7.23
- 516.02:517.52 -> 7.05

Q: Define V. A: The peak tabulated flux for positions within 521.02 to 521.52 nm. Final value 5.74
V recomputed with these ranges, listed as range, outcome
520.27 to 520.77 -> 6.08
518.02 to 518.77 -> 6.7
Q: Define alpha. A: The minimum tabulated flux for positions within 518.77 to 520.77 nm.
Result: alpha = 6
